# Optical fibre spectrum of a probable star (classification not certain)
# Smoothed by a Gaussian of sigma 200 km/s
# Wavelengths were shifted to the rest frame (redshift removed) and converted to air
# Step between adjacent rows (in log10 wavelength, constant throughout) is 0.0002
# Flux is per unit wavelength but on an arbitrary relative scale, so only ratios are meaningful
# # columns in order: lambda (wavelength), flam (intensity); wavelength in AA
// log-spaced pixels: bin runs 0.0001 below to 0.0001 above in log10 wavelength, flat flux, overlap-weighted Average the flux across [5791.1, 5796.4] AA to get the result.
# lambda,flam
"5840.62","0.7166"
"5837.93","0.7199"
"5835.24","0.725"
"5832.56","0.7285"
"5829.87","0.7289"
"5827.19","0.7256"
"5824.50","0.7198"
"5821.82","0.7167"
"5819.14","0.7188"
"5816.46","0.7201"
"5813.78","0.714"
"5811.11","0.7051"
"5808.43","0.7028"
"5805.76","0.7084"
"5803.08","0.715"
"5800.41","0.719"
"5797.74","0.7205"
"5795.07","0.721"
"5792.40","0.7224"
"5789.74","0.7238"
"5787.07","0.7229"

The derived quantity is 0.721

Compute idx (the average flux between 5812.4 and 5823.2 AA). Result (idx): 0.718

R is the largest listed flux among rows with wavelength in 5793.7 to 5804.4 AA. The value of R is 0.721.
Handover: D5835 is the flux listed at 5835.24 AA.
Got 0.725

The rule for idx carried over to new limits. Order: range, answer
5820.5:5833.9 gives 0.724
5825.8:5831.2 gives 0.727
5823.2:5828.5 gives 0.722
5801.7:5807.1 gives 0.712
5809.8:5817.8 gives 0.713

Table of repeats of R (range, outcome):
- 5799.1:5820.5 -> 0.7201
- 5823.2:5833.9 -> 0.7289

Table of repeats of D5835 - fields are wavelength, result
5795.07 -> 0.721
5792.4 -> 0.7224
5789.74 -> 0.7238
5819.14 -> 0.7188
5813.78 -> 0.714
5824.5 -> 0.7198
